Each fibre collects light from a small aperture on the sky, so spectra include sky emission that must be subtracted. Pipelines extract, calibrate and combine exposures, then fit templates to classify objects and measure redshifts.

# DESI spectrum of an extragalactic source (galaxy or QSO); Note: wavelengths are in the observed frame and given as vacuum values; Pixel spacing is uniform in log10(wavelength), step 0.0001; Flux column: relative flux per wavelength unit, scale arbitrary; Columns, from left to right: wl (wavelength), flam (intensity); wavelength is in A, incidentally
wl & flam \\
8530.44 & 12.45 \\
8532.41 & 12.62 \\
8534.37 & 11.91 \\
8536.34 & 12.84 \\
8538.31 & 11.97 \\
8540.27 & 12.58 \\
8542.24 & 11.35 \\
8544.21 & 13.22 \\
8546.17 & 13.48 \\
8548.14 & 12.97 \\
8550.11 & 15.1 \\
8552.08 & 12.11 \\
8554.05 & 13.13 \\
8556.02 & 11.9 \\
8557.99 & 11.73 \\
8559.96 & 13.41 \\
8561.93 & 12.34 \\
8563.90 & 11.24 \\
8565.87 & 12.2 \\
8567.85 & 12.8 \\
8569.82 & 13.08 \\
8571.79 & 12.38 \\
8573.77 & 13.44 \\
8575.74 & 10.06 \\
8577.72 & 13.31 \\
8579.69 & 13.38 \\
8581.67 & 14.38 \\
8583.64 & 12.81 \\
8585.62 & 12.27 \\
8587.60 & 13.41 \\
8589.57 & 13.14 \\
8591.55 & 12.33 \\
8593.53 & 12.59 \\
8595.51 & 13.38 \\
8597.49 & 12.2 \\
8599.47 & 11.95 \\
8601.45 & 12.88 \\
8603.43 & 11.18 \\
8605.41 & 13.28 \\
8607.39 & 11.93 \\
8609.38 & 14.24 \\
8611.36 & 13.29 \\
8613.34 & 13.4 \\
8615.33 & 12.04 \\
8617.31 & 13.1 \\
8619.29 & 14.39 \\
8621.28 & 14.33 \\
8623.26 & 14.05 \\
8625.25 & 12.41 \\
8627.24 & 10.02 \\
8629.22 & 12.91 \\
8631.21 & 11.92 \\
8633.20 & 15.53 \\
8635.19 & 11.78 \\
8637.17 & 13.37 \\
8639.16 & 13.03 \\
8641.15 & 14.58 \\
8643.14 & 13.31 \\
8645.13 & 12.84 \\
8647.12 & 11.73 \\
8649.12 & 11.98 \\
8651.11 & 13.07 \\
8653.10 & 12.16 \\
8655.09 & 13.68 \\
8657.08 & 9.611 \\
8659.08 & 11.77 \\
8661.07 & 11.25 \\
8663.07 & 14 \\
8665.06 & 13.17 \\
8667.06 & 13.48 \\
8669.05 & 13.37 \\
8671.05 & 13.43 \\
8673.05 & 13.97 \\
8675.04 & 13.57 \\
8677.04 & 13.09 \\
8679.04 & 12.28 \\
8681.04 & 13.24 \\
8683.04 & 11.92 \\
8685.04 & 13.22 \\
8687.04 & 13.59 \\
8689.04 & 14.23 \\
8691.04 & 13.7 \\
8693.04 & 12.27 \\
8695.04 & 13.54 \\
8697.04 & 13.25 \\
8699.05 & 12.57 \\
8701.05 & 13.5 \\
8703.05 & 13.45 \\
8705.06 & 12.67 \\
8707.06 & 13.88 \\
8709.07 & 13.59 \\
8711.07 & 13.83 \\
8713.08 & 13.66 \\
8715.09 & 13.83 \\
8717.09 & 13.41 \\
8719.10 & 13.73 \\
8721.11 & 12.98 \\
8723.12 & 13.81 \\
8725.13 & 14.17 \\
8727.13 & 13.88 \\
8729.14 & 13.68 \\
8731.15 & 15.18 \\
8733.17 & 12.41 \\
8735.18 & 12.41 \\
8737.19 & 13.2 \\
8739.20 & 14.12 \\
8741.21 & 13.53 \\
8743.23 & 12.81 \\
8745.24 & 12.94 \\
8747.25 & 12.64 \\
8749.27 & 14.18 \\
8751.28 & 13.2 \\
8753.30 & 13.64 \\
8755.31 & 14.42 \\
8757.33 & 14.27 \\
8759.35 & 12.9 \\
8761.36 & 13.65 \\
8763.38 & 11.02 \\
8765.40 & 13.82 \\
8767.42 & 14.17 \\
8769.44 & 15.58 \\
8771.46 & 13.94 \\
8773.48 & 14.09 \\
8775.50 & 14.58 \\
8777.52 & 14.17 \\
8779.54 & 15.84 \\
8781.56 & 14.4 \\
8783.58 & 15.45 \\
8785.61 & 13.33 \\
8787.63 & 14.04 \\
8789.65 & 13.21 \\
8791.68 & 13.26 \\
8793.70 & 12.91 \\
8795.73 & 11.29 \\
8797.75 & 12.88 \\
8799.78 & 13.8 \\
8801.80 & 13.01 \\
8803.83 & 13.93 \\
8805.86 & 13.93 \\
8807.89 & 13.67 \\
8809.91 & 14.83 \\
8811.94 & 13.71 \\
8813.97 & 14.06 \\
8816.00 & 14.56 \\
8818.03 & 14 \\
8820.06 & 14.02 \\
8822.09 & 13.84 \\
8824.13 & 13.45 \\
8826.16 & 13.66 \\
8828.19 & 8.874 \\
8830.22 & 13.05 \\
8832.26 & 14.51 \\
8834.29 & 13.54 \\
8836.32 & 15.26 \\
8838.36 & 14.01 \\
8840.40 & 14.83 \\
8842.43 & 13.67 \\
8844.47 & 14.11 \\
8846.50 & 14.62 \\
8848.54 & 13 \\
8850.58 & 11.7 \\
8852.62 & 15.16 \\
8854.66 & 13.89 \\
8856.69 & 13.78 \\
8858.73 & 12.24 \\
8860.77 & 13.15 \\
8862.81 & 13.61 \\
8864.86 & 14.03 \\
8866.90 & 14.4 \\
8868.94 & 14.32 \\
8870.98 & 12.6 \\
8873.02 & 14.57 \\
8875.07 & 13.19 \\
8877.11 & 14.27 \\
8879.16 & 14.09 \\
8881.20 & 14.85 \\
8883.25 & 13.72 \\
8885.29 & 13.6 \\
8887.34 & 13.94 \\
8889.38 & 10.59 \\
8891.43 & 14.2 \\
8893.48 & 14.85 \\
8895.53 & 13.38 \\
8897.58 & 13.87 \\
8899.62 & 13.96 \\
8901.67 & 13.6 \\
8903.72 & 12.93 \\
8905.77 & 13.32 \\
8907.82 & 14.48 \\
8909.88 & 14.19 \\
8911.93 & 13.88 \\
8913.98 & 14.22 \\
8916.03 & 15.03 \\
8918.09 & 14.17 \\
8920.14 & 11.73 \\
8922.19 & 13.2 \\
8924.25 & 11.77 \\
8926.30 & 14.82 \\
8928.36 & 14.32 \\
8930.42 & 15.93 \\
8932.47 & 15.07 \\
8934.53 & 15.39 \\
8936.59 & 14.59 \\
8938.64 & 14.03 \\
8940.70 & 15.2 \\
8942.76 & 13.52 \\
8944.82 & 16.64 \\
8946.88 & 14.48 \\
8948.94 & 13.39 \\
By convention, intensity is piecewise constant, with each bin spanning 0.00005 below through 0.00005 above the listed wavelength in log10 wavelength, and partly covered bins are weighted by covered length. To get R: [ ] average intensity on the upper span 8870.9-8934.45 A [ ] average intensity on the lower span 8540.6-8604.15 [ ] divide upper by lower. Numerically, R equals 1.1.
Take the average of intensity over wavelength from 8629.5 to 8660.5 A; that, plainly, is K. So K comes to 12.7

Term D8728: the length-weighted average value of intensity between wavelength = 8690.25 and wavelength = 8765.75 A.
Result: 13.4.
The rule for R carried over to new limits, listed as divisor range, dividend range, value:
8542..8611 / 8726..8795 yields 1.08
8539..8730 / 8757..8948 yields 1.07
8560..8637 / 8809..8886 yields 1.08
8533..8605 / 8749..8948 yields 1.10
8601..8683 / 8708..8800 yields 1.06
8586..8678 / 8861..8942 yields 1.08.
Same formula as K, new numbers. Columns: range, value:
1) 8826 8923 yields 13.7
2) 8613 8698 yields 13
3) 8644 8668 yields 12.4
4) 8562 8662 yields 12.7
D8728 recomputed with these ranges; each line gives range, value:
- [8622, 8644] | 13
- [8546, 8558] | 13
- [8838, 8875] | 13.7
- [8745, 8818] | 13.8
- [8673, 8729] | 13.4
